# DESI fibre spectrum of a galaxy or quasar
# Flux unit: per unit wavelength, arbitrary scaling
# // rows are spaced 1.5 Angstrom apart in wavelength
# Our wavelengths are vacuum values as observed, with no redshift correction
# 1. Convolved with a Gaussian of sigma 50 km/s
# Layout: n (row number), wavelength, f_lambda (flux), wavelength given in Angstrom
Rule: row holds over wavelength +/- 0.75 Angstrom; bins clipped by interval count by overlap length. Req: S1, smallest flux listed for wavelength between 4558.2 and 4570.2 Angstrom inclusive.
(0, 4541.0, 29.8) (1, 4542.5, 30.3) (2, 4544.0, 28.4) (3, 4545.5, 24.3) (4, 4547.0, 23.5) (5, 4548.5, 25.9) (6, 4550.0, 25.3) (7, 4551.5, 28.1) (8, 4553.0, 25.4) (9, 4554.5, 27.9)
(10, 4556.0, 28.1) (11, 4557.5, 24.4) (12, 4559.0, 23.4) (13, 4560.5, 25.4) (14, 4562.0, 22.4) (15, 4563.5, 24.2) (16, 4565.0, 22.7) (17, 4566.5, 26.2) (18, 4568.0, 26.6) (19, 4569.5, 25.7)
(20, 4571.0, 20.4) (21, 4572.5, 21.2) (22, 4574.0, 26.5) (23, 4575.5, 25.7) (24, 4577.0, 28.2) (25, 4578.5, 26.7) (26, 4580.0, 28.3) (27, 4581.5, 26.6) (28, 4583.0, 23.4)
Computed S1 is 22.4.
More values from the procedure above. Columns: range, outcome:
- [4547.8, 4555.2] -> 25.3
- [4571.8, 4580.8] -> 21.2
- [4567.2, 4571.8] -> 20.4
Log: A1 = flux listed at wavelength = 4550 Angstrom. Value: 25.3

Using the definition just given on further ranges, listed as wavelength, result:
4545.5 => 24.3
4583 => 23.4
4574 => 26.5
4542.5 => 30.3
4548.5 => 25.9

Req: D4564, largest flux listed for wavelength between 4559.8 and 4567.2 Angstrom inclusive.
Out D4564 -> 26.2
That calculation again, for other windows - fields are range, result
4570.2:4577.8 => 28.2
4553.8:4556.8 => 28.1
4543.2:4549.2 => 28.4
